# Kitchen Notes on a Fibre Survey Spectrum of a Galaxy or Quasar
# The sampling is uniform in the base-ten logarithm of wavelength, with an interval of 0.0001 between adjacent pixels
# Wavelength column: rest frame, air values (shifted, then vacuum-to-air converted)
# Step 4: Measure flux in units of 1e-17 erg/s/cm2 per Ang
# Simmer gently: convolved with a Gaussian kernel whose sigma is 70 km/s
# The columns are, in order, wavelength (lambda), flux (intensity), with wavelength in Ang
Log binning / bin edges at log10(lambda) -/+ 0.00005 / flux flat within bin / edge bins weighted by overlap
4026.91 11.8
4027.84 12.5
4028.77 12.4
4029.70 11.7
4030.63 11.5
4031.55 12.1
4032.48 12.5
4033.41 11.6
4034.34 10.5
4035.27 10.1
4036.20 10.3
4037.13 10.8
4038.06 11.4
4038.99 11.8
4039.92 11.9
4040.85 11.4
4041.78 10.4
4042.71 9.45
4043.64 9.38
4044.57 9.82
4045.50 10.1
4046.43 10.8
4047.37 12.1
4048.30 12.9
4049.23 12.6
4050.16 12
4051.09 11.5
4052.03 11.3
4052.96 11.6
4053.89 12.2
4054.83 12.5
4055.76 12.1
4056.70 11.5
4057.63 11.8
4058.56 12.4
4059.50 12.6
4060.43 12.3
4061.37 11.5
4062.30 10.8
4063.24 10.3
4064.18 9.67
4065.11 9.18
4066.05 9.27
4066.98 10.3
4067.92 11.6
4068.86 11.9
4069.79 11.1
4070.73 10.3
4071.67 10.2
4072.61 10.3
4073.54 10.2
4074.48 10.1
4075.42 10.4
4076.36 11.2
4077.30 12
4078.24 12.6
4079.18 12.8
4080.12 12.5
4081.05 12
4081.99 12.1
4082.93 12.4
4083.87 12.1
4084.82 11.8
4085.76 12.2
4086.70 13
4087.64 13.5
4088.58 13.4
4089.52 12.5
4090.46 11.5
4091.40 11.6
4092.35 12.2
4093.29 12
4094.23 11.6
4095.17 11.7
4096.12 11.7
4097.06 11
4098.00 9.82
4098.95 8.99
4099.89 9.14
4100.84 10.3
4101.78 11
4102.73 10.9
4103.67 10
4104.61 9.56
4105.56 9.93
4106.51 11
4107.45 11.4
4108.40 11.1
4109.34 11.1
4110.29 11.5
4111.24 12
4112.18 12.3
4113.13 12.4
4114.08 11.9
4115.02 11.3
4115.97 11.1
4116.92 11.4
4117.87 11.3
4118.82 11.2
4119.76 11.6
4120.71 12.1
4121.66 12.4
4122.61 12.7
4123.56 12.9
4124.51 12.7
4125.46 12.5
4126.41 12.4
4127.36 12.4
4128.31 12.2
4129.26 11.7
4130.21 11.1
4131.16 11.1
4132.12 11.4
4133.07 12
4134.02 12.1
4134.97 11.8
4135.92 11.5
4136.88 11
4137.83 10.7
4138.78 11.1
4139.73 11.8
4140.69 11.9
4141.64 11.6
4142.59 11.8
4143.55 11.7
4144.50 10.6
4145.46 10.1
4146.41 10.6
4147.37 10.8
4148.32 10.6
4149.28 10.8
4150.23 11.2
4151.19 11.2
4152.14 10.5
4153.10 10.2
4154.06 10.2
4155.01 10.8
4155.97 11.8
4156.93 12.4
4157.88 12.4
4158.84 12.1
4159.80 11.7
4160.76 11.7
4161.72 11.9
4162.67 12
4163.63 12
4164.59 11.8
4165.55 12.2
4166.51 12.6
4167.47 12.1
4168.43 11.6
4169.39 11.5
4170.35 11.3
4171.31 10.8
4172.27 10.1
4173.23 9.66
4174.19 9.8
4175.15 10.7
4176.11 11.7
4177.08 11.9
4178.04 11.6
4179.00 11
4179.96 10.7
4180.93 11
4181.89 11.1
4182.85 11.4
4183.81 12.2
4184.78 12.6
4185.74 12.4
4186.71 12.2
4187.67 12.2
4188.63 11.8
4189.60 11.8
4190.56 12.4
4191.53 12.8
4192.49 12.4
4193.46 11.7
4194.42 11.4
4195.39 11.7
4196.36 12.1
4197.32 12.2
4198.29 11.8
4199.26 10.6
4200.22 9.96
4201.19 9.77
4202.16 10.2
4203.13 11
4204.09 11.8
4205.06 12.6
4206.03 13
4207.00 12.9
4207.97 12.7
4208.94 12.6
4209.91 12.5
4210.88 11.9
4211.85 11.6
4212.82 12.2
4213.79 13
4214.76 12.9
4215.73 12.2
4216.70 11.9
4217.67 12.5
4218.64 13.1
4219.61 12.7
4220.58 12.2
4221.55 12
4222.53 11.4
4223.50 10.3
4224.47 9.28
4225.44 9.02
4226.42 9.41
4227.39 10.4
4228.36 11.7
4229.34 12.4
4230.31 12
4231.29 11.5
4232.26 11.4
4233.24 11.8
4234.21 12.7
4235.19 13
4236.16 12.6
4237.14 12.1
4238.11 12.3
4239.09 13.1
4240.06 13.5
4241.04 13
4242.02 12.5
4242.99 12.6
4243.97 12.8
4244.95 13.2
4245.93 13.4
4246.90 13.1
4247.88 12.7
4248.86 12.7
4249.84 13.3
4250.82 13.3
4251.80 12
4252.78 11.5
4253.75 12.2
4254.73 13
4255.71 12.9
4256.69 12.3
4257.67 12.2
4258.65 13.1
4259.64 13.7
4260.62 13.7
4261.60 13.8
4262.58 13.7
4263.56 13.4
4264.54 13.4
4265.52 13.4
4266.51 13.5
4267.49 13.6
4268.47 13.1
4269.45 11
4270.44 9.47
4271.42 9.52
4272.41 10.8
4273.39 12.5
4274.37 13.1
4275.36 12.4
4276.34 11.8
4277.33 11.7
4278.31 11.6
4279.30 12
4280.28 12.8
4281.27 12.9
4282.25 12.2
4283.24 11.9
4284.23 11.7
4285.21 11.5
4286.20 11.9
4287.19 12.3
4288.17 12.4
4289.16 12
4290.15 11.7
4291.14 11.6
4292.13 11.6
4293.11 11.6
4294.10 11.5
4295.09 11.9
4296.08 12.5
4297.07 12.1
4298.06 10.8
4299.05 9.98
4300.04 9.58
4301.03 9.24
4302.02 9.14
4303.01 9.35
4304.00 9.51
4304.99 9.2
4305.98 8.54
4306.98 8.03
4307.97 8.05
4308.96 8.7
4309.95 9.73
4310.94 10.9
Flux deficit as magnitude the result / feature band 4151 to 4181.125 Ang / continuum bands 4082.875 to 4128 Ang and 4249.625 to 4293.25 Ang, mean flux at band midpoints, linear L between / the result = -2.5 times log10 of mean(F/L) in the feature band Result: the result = 0.048 mag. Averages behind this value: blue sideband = 11.6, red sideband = 12.3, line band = 11.3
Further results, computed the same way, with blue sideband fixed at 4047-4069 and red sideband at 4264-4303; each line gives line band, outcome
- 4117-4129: -0.056 mag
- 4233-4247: -0.100 mag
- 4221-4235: 0.050 mag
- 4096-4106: 0.137 mag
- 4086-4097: -0.063 mag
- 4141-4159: 0.044 mag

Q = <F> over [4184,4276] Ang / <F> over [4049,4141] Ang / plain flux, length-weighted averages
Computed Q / 1.1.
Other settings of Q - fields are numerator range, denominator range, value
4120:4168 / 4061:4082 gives 1.06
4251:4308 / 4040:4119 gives 1.04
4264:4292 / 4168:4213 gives 1.04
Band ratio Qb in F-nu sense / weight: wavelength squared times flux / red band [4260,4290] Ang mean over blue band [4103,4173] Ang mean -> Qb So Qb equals 1.14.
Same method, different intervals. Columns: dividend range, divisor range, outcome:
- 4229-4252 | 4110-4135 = 1.12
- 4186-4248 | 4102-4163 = 1.09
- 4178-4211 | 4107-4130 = 1.03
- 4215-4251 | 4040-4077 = 1.19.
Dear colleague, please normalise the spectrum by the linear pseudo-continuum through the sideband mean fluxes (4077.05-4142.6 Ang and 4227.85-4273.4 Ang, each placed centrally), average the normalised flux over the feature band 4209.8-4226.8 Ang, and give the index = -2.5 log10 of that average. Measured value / 0.062 mag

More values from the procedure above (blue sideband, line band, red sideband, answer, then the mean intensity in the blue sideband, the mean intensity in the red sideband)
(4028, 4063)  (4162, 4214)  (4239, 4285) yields 0.047 mag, 11.5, 12.6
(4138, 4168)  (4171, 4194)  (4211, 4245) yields 0.013 mag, 11.4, 12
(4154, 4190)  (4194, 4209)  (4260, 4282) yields 0.019 mag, 11.6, 12.4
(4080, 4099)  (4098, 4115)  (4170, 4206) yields 0.097 mag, 11.9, 11.4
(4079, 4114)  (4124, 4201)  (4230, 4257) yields 0.045 mag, 11.5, 12.6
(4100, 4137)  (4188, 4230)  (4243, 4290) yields 0.035 mag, 11.5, 12.5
